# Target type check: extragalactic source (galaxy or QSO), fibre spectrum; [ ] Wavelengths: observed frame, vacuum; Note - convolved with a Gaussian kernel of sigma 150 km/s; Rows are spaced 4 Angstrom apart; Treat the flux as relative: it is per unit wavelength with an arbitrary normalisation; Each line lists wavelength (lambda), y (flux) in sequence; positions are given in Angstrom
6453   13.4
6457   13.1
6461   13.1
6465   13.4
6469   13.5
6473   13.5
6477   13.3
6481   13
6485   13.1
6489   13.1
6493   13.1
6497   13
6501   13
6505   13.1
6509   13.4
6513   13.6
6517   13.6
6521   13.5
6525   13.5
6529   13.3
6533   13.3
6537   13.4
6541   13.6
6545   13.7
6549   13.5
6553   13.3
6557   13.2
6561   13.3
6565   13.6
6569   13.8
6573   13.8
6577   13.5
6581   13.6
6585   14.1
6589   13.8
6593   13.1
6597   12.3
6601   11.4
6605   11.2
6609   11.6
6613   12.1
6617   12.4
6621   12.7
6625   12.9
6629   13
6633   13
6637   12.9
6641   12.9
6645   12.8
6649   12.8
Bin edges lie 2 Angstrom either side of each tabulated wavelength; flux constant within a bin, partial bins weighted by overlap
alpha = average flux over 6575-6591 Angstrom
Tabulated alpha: 13.8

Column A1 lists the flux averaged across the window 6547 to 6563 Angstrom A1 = 13.3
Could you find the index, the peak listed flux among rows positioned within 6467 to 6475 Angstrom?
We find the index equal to 13.5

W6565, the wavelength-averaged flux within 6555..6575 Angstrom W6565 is 13.5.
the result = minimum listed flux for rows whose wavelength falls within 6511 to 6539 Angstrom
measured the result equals 13.3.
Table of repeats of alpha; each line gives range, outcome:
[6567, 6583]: 13.7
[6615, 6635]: 12.8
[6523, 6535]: 13.4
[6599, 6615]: 11.6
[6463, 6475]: 13.5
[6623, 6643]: 12.9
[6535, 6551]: 13.5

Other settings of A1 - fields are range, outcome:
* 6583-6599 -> 13.3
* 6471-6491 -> 13.2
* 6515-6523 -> 13.6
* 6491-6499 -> 13.1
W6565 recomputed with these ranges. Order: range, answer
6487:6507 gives 13.1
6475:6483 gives 13.2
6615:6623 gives 12.6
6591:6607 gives 12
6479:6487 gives 13.1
